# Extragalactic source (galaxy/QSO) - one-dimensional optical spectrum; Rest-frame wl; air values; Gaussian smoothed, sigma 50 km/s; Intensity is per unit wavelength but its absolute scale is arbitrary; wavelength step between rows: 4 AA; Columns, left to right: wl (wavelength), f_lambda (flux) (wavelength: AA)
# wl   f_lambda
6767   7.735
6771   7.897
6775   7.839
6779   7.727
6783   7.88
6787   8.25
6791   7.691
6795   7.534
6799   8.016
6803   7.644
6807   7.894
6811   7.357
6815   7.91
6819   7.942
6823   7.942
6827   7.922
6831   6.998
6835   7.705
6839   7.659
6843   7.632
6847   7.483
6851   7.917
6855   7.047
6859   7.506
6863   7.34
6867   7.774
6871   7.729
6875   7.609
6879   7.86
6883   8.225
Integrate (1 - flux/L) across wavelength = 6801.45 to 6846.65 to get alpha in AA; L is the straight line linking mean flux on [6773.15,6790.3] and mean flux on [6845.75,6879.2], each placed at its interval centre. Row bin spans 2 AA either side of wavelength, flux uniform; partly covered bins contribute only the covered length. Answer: 0.3 AA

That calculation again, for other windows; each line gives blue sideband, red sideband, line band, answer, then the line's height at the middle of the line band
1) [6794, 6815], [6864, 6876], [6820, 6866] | 0.7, 7.7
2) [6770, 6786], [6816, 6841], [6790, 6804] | 0.1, 7.8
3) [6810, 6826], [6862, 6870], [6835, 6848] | 0.2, 7.72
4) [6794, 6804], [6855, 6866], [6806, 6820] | -0.1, 7.67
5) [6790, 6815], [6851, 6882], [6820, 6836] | 0.0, 7.66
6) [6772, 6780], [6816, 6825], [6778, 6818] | 0.4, 7.87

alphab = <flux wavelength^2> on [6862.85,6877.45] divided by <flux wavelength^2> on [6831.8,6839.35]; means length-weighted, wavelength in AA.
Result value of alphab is 1.0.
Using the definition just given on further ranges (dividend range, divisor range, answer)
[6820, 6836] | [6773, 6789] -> 0.98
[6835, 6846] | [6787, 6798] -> 1.00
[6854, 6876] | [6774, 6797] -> 0.98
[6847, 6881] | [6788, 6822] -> 0.99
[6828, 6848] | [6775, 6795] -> 0.97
